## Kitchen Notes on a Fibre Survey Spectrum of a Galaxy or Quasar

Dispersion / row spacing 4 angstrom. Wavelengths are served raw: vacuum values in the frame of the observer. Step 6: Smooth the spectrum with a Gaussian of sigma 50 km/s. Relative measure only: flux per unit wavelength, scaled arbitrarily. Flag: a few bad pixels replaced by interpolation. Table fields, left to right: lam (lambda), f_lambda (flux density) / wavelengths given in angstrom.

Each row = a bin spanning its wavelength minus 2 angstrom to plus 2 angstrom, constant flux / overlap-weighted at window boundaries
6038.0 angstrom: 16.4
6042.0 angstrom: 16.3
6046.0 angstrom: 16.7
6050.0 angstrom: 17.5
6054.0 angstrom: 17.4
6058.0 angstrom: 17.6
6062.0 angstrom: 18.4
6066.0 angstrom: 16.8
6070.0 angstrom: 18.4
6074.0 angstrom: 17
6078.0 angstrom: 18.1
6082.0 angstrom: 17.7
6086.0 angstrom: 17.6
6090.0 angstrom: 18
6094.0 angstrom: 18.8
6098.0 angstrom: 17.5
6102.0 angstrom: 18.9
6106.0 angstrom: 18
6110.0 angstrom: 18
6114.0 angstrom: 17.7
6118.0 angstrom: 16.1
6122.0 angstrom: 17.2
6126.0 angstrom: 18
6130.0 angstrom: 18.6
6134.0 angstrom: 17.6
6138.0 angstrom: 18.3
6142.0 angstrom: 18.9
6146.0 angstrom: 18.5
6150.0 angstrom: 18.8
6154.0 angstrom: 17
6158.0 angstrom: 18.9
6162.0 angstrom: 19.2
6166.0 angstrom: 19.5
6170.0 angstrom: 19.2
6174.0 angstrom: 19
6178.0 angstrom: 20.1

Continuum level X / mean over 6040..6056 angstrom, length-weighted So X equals 17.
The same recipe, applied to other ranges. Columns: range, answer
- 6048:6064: 17.7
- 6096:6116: 18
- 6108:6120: 17.3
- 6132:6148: 18.3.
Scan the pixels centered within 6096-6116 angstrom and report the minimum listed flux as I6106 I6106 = 17.5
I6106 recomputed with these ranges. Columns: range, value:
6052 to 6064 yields 17.4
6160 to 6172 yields 19.2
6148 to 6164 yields 17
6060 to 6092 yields 16.8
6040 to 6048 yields 16.3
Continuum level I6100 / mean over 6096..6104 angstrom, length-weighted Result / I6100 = 18.2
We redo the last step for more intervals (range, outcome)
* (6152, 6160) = 17.9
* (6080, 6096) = 18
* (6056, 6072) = 17.8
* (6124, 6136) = 18.1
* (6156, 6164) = 19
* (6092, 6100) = 18.1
